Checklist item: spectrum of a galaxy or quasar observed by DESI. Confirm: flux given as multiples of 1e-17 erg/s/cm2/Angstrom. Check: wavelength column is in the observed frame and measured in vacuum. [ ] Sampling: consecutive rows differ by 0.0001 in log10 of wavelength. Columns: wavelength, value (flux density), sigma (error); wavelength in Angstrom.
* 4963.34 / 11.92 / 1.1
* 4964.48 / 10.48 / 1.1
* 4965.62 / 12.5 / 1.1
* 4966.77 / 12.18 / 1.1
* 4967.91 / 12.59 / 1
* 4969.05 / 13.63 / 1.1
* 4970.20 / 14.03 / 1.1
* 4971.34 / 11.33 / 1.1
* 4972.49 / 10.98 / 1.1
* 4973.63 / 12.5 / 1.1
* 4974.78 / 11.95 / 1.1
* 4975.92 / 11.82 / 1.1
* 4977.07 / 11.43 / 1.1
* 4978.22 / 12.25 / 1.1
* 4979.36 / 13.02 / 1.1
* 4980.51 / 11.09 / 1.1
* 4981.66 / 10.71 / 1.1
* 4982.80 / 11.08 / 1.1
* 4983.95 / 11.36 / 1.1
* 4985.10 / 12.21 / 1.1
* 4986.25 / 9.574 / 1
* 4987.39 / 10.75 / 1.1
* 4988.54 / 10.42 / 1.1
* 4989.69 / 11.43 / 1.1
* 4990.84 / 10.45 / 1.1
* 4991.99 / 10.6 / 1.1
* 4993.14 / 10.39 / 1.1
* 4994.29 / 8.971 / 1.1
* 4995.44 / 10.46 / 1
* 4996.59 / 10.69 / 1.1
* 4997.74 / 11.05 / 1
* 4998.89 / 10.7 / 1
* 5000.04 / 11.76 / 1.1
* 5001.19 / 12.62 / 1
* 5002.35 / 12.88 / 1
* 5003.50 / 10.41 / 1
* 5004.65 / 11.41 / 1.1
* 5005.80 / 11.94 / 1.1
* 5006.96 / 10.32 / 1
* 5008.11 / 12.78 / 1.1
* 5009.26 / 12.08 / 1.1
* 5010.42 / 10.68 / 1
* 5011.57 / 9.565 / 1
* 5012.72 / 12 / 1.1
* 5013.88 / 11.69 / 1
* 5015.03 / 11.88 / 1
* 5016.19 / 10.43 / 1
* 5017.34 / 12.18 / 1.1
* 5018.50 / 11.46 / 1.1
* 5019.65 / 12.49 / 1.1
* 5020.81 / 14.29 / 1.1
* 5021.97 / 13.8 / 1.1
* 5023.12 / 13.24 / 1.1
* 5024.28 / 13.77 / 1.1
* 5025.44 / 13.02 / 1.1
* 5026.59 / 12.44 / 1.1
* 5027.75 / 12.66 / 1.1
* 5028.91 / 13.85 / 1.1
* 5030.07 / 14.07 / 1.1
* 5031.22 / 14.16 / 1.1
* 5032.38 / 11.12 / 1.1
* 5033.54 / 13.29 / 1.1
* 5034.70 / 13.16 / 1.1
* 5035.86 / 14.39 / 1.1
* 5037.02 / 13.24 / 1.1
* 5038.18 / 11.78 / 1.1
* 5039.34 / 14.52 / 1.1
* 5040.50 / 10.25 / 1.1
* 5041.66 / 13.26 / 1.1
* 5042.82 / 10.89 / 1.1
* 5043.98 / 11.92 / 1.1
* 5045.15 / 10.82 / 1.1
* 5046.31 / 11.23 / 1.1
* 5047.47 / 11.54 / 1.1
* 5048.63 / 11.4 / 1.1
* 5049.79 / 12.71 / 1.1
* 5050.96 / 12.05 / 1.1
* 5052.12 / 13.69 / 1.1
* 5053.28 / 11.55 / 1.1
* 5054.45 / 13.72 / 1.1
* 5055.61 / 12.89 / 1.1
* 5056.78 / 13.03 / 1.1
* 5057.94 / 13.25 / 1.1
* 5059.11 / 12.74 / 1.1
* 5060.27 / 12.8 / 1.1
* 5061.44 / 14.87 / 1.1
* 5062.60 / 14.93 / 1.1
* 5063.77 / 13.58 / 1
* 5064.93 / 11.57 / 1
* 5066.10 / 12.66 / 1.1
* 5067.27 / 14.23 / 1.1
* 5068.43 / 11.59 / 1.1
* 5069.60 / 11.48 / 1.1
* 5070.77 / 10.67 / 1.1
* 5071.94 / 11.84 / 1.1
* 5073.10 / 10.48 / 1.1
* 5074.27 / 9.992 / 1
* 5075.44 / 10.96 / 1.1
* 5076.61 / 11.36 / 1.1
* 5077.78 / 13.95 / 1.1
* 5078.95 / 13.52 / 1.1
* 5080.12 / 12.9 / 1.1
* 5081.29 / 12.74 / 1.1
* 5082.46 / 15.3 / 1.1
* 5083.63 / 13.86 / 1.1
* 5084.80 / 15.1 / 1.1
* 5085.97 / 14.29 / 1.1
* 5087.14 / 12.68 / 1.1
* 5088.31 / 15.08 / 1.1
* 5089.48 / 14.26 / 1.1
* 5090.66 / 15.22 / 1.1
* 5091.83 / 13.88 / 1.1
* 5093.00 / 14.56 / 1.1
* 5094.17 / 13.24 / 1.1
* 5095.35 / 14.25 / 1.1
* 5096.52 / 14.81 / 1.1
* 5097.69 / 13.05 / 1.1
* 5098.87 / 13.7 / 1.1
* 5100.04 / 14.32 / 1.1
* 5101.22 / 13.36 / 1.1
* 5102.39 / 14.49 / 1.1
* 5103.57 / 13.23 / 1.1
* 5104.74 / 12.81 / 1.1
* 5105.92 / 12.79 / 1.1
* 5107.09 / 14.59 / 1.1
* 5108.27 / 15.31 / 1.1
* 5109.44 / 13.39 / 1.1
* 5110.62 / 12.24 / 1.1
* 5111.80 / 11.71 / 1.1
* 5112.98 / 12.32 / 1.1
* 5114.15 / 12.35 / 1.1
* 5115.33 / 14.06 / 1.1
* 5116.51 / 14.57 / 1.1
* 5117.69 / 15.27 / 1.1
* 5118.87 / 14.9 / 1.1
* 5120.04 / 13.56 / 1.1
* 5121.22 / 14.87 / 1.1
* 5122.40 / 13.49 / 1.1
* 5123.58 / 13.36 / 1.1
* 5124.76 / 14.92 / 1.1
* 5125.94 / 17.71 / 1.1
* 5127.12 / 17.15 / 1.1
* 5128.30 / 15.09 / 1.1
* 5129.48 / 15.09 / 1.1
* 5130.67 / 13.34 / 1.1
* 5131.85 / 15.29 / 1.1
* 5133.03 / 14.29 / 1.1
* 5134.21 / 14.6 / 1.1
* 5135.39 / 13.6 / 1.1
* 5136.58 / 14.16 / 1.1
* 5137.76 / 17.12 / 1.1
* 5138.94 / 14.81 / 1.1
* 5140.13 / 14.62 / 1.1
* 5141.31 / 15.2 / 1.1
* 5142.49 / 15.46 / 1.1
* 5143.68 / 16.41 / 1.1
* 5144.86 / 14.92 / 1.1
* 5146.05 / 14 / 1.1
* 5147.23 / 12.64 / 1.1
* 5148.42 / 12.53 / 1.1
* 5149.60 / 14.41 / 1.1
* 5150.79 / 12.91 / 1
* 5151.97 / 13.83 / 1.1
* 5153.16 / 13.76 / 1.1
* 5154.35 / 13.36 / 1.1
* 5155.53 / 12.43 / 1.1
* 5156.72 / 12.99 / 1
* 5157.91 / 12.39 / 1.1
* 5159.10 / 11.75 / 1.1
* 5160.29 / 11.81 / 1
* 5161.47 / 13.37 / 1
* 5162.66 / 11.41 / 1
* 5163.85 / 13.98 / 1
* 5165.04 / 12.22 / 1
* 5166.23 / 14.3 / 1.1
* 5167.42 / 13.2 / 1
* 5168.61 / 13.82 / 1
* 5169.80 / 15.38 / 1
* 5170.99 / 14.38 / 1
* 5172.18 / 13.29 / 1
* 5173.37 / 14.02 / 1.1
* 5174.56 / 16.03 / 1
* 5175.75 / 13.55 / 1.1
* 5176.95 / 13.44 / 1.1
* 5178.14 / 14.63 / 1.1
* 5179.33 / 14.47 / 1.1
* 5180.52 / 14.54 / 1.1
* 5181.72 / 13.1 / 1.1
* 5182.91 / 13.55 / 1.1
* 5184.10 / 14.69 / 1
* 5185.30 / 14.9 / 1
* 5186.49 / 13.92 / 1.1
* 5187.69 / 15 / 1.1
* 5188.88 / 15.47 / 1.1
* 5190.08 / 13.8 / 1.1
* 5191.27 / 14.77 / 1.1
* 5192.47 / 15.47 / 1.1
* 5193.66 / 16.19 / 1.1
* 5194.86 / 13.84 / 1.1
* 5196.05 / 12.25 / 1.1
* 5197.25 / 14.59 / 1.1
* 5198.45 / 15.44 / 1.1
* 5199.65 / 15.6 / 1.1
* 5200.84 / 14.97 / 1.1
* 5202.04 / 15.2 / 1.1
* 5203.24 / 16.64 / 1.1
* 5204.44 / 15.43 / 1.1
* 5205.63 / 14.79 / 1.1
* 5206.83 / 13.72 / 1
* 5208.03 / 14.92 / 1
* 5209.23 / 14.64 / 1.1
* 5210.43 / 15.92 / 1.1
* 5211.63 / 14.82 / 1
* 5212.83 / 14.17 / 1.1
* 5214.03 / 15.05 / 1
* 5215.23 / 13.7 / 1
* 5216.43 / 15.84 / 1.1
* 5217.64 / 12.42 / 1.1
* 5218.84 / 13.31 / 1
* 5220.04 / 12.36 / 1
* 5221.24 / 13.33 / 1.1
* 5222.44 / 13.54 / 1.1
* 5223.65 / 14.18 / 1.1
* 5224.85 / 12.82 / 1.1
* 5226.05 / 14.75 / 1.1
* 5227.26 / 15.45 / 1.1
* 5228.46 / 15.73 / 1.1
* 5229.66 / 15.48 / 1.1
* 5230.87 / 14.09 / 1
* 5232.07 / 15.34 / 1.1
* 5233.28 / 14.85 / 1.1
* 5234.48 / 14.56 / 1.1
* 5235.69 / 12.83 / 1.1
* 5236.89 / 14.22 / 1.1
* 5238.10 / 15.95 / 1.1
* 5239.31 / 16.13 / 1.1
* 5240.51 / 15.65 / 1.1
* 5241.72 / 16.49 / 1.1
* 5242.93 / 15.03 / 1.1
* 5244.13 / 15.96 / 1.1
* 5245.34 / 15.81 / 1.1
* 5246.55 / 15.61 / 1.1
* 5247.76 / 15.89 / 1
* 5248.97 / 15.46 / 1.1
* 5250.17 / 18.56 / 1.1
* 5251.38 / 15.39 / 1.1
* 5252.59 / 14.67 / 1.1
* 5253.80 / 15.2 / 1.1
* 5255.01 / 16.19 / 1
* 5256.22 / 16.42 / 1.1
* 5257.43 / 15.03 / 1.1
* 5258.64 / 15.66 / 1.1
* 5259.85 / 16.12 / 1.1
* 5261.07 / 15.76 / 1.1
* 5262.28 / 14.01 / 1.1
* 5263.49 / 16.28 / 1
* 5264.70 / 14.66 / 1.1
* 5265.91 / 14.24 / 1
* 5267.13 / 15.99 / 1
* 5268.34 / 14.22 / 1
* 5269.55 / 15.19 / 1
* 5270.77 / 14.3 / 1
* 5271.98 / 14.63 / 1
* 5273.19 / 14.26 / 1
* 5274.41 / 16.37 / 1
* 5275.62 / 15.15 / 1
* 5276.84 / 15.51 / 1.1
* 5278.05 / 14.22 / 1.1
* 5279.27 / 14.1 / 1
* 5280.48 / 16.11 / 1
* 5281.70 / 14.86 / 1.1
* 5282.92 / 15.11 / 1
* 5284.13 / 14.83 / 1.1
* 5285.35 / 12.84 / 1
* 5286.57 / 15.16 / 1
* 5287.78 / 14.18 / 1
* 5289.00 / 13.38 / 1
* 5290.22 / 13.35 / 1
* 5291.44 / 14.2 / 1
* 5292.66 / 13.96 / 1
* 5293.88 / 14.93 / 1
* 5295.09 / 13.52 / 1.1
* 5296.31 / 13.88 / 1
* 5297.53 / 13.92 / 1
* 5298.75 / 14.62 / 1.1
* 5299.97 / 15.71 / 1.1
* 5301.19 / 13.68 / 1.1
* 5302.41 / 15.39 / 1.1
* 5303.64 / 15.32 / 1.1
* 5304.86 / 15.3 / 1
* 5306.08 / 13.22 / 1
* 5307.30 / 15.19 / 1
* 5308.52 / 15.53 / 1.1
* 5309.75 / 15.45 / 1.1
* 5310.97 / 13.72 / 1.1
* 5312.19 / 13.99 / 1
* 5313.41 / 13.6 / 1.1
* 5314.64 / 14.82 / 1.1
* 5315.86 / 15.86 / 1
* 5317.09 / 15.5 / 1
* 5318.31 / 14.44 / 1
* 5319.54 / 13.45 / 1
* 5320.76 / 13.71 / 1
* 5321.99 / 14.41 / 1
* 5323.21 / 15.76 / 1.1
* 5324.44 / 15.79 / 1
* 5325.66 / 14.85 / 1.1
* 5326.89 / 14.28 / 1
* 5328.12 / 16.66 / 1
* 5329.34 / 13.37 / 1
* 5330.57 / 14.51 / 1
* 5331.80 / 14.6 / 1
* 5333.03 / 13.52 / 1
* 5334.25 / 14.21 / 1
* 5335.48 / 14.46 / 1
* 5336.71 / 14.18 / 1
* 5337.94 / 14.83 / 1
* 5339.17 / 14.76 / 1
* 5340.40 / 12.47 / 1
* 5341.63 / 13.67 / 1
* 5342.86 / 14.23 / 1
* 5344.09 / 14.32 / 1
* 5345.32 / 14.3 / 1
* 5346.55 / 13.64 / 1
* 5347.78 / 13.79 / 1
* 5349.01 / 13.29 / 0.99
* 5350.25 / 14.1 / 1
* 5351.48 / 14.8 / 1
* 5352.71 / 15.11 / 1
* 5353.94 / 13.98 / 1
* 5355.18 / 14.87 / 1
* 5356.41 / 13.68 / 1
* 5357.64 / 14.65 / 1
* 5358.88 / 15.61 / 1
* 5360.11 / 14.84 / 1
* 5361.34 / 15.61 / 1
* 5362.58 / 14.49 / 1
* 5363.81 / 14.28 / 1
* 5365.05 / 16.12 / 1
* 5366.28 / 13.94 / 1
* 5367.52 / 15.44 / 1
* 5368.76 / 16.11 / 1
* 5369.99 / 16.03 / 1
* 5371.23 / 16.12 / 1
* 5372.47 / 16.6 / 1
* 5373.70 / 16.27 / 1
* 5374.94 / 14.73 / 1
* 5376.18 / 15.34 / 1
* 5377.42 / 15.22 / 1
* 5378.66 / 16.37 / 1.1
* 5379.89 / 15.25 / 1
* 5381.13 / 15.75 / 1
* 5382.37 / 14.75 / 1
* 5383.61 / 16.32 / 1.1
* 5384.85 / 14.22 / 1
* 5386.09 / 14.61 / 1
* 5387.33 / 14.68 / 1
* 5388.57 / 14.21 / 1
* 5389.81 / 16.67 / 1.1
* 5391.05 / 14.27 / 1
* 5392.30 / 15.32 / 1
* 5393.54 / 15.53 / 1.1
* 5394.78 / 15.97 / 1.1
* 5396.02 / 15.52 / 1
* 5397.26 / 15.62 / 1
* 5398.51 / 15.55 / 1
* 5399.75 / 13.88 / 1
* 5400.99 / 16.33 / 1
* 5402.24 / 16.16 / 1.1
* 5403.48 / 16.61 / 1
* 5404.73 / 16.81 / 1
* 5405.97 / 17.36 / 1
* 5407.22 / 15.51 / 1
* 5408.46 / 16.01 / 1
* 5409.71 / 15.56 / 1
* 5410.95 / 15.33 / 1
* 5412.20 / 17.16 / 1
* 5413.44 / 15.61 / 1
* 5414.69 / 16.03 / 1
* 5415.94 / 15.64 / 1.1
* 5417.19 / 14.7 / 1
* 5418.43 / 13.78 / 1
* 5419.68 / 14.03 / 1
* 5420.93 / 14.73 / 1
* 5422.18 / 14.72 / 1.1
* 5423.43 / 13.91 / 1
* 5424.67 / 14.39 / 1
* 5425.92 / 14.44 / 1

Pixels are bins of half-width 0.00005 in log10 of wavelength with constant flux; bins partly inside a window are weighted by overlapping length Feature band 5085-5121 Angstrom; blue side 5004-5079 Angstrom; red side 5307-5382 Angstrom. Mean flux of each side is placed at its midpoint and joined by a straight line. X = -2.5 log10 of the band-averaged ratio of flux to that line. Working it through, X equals -0.08 mag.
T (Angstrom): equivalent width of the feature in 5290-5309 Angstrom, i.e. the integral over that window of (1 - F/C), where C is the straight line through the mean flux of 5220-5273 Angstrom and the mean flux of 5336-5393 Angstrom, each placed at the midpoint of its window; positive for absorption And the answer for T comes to 0.64 Angstrom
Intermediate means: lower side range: 15.1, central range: 14.5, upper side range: 14.9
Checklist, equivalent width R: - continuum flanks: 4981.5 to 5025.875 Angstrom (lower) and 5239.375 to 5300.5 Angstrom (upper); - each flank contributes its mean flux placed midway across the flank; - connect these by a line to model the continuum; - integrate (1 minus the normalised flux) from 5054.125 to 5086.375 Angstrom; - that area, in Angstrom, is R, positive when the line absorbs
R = -1.2 Angstrom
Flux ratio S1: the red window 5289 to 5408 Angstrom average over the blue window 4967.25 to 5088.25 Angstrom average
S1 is 1.22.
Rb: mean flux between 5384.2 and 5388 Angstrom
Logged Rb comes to 14.5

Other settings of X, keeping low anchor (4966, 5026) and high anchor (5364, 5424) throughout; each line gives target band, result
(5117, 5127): -0.16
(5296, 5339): 0.01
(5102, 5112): -0.06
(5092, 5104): -0.10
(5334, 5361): 0.05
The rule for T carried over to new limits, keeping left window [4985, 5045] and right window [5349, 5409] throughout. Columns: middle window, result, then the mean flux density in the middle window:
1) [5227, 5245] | -1.54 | 15.2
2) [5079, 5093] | -1.72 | 14.1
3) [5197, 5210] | -1.36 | 15.1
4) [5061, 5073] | -0.23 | 12.6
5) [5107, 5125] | -1.27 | 13.8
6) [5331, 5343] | 0.68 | 14.1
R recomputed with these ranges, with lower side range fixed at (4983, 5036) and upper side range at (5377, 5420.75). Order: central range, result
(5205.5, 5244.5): -2.1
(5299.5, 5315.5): -0.1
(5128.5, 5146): -2.5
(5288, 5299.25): 0.4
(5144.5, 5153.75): -0.3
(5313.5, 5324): 0.0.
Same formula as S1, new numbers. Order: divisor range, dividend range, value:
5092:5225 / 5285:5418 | 1.05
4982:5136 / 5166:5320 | 1.15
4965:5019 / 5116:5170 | 1.23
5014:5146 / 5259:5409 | 1.11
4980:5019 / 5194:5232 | 1.30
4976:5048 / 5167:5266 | 1.25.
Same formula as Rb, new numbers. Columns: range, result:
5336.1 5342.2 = 14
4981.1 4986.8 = 11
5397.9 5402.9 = 15.5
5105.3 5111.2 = 13.7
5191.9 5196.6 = 14.5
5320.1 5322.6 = 14.1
